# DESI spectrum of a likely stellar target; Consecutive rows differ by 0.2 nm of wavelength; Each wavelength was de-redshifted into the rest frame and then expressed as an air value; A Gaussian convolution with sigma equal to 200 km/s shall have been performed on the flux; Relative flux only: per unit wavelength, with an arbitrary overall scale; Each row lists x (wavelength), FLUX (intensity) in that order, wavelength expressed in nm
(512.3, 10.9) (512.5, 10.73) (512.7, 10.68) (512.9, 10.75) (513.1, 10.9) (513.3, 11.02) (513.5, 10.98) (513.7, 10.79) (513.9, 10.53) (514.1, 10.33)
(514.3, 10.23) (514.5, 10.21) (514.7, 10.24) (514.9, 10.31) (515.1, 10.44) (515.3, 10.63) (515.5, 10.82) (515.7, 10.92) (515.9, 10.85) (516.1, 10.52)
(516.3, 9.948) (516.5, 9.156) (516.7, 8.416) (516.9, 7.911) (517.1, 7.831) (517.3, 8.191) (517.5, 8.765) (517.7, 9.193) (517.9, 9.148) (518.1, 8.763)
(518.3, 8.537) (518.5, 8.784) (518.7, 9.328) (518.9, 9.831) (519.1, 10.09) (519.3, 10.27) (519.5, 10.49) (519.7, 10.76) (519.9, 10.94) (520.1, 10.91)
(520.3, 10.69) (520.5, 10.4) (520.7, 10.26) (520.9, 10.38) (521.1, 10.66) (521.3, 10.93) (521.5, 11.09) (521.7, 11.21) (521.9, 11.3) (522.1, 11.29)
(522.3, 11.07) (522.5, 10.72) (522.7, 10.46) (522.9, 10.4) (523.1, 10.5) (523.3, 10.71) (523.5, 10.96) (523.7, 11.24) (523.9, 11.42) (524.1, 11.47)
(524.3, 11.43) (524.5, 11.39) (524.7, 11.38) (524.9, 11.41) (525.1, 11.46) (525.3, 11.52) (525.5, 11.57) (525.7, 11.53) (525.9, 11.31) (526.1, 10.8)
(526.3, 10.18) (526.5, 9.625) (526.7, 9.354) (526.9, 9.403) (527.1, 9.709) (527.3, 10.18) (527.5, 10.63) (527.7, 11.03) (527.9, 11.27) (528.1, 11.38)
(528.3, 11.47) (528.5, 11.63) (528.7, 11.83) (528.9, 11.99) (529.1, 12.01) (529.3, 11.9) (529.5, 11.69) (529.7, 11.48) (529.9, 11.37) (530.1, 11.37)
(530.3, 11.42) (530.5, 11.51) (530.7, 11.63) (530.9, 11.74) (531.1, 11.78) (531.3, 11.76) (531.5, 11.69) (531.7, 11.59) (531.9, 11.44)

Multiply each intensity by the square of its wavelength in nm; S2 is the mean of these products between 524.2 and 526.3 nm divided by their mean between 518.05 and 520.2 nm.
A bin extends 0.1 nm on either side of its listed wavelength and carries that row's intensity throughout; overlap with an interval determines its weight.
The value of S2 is 1.2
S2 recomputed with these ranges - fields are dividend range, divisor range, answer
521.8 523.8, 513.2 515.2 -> 1.07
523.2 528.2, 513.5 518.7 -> 1.17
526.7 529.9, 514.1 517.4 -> 1.19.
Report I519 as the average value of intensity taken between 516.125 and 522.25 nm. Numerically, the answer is 9.87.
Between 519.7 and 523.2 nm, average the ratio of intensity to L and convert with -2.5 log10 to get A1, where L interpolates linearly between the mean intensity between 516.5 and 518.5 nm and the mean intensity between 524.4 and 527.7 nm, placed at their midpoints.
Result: -0.130 mag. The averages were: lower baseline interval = 8.57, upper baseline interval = 10.7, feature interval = 10.8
